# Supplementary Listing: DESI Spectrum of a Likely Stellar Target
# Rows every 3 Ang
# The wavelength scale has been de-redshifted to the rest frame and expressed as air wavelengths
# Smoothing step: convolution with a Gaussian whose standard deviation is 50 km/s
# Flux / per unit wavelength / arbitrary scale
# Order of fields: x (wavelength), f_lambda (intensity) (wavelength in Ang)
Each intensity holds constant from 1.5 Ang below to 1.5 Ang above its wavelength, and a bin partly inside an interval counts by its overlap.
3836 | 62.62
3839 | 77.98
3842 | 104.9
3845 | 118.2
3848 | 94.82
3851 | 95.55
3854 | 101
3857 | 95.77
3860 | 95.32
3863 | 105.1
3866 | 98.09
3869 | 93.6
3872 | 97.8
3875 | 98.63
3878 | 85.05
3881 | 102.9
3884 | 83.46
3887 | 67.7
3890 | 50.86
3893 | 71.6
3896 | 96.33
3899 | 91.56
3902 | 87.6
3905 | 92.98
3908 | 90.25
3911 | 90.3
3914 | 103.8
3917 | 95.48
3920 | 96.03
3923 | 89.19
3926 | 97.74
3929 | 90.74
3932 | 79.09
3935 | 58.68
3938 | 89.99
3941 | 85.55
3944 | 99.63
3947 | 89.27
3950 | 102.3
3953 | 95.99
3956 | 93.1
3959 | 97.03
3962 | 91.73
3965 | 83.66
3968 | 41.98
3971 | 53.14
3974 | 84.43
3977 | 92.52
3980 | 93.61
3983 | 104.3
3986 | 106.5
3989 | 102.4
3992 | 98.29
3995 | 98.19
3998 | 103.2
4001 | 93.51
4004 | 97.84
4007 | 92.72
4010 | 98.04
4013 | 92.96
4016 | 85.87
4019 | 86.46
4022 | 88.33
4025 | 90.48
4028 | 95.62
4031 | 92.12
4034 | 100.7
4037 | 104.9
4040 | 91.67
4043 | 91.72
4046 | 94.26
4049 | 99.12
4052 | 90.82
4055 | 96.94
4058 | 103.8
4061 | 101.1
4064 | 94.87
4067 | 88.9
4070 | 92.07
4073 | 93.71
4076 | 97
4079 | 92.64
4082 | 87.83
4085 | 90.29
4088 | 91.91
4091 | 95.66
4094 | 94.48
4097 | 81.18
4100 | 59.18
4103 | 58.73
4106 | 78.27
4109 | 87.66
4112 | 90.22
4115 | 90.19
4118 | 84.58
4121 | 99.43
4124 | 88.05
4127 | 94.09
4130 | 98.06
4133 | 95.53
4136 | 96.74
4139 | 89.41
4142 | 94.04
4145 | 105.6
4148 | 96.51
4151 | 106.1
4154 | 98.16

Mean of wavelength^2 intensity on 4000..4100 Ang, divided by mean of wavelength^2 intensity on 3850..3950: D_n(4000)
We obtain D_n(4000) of 1.12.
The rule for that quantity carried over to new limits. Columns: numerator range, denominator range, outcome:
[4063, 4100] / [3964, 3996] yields 1.09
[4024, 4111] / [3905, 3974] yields 1.11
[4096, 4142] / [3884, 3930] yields 1.10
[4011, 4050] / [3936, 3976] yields 1.14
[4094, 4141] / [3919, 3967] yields 1.05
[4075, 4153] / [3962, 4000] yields 1.08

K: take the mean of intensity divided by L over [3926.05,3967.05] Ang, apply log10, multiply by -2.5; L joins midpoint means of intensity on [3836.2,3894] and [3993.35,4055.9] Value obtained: 0.05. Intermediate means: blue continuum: 91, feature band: 88.7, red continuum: 94.5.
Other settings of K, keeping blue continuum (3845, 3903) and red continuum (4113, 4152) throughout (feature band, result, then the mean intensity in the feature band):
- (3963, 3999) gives 0.05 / 88.4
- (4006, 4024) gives 0.03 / 90.7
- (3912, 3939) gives 0.03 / 89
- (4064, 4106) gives 0.09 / 86.4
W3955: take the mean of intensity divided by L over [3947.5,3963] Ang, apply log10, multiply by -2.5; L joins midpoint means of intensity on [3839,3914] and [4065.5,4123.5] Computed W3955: -0.06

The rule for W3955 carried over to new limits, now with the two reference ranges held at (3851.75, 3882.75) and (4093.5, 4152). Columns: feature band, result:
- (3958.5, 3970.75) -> 0.25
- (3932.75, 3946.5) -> 0.14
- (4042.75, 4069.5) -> -0.05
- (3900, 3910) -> 0.07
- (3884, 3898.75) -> 0.28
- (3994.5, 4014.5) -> -0.04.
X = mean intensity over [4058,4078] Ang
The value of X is 95.2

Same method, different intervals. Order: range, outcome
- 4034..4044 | 97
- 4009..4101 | 92.6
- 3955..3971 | 78.5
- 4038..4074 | 95.1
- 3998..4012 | 96.3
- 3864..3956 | 89.2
